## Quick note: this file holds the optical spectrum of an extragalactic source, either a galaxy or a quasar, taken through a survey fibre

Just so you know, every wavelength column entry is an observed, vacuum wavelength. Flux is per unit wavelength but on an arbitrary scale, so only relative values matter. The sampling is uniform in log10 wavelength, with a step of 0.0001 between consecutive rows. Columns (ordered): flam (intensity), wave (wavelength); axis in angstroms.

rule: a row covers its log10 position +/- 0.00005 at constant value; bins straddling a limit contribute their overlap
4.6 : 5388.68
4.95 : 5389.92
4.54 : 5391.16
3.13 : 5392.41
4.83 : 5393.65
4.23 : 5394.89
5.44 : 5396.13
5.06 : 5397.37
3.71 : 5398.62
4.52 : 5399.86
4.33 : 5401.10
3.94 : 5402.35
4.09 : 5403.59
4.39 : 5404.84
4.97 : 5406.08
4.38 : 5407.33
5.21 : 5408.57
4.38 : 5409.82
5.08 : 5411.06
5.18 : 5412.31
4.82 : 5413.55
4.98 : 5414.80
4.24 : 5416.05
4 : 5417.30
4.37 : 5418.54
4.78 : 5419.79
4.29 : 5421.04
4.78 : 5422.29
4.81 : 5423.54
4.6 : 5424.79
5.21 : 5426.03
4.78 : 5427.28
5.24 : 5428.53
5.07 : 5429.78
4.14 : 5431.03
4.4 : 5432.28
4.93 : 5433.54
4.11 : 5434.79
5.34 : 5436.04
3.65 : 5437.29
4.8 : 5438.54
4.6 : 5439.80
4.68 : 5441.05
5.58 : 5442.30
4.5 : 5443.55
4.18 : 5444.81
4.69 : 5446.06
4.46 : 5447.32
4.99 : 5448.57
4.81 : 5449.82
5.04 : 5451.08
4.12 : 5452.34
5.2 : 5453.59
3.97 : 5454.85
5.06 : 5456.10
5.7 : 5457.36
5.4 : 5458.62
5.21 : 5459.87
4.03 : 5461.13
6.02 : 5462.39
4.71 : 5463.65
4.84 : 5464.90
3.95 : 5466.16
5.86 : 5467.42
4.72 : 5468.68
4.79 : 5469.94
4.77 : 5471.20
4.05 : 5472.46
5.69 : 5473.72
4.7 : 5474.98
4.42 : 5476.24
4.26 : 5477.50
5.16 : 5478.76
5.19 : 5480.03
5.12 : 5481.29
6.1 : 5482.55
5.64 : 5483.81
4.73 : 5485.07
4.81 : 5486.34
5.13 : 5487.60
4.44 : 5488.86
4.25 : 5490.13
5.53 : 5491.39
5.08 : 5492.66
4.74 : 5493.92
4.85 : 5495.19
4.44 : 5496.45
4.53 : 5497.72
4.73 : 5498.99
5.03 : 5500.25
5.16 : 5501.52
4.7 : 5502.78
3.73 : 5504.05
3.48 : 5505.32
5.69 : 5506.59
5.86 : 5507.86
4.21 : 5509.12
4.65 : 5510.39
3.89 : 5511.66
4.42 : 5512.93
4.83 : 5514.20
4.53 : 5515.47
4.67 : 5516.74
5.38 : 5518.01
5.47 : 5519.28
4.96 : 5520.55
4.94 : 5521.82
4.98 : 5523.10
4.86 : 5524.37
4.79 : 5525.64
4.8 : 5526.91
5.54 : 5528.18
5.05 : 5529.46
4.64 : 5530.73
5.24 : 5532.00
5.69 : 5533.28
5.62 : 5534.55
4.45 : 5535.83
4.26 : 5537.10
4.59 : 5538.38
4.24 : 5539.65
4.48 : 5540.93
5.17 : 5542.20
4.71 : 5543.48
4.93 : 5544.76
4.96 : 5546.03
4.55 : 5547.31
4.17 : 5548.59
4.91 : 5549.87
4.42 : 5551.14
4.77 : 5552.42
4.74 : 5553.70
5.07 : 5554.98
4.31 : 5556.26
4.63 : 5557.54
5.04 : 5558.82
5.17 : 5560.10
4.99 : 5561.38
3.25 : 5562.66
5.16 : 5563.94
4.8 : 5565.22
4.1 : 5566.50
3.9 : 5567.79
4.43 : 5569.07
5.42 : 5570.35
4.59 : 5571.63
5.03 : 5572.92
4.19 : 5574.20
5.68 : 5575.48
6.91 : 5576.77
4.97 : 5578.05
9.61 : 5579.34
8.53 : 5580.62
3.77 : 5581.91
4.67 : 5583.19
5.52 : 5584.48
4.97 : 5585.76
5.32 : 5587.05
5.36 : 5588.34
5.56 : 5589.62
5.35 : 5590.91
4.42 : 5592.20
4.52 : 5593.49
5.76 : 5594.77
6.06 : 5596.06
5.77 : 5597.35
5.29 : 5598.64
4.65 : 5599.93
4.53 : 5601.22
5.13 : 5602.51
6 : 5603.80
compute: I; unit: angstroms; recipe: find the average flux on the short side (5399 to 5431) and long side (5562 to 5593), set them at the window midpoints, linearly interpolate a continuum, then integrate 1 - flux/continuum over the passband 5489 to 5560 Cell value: 3.5 angstroms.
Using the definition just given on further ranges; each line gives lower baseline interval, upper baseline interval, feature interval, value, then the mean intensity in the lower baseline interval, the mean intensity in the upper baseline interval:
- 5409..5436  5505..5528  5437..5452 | 0.16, 4.69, 4.83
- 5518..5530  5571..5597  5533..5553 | 1.85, 5.06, 5.54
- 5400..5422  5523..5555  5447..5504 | -2.31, 4.56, 4.83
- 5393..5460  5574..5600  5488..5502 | 0.77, 4.69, 5.61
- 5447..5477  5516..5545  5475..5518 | 0.87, 4.86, 4.93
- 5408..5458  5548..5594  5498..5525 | 0.82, 4.72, 5.07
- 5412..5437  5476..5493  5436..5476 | 0.38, 4.68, 5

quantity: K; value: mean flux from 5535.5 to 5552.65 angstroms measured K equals 4.62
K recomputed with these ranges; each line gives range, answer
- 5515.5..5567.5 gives 4.8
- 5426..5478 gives 4.77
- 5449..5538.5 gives 4.87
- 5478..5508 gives 4.9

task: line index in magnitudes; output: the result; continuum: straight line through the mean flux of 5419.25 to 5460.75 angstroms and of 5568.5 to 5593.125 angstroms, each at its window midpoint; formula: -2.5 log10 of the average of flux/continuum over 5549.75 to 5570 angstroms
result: 0.17 mag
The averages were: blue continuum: 4.76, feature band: 4.61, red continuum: 5.48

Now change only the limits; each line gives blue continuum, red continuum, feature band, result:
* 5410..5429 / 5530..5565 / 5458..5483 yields -0.05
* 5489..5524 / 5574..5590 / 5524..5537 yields 0.01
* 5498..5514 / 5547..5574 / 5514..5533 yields -0.08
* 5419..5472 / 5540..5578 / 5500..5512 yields 0.03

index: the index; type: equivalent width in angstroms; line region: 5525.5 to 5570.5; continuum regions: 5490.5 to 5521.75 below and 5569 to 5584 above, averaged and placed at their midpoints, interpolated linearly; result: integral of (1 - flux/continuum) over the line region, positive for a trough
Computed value 4.8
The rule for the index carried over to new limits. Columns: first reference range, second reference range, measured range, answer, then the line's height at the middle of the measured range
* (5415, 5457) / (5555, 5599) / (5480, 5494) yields -0.62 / 4.86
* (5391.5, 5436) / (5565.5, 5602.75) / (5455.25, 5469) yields -0.69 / 4.8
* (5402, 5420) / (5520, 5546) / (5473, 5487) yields -0.89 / 4.77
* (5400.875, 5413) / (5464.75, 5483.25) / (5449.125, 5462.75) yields -0.31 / 4.83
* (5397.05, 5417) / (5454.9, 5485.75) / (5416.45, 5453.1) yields 0.72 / 4.75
